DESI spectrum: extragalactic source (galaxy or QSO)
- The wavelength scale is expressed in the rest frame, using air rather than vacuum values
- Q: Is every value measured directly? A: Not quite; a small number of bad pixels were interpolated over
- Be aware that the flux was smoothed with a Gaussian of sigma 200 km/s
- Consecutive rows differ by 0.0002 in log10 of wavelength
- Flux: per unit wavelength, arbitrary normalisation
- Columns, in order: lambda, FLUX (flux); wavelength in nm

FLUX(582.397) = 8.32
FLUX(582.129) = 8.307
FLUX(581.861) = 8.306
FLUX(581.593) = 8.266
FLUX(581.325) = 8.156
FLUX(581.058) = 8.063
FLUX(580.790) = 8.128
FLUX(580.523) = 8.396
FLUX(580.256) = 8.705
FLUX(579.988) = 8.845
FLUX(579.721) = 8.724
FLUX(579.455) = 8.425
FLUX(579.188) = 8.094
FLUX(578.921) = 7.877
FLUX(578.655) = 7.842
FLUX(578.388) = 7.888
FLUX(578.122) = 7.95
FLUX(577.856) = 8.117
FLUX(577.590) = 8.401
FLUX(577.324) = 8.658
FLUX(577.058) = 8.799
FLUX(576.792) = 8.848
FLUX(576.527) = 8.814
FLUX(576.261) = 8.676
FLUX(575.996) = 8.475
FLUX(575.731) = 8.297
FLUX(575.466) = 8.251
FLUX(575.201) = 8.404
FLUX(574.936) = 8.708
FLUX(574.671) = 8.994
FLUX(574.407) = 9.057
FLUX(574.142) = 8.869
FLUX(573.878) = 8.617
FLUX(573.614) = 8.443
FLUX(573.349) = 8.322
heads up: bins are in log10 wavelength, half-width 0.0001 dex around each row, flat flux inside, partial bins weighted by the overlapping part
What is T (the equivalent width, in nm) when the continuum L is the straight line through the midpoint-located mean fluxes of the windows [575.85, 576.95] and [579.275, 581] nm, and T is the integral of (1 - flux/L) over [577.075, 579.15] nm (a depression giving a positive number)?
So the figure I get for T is 0.113 nm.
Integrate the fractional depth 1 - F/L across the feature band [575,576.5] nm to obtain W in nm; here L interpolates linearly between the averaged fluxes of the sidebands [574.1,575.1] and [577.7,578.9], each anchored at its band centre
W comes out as 0.02 nm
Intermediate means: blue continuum 8.89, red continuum 7.95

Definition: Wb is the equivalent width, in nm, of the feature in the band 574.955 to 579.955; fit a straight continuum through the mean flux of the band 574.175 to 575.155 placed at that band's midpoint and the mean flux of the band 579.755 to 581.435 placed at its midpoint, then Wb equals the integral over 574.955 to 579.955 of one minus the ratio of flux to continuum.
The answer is 0.16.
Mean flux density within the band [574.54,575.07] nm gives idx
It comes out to 8.84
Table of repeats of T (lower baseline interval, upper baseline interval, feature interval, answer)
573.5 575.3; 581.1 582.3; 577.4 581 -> 0.06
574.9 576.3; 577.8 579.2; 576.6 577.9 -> -0.07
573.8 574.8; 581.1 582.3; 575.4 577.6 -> 0.03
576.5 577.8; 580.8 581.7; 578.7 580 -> 0.01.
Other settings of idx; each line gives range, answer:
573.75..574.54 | 8.85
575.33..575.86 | 8.28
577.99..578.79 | 7.9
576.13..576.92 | 8.78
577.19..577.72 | 8.53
